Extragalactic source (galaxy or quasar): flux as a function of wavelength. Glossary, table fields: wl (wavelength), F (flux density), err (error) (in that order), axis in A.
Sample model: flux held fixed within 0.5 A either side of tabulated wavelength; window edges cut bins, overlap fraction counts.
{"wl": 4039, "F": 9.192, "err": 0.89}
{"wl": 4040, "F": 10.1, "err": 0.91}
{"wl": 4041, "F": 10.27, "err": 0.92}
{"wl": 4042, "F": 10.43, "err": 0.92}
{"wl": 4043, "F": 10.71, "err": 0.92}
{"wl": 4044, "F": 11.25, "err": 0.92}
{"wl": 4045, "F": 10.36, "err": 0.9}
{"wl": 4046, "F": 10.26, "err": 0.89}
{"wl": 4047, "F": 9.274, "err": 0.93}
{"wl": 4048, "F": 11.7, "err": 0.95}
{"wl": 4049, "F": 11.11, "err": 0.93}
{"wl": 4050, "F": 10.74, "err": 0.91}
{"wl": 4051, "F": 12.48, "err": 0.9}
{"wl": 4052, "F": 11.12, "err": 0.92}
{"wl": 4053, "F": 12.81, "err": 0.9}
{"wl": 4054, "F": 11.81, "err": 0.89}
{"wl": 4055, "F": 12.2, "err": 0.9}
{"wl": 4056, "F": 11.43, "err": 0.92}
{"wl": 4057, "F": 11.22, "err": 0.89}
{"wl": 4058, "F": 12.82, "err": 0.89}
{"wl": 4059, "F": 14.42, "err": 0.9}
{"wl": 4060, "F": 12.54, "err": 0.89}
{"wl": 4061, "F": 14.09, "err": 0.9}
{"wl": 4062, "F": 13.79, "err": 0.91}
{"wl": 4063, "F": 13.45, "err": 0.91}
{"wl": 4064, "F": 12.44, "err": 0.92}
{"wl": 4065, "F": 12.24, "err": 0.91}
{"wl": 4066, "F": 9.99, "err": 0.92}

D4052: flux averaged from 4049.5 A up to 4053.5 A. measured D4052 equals 11.8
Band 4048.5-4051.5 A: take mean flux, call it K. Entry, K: 11.4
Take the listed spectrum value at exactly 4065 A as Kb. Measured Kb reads 12.24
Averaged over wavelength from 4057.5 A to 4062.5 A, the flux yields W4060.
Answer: 13.5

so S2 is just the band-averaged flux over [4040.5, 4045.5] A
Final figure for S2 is 10.6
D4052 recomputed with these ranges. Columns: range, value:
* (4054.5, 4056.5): 11.8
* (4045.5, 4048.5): 10.4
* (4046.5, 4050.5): 10.7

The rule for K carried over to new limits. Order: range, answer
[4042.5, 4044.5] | 11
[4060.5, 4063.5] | 13.8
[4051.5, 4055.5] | 12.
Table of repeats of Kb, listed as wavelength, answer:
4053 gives 12.81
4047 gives 9.274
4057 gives 11.22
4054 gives 11.81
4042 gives 10.43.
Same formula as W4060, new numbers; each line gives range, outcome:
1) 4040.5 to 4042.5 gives 10.3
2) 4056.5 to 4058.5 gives 12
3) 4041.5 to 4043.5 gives 10.6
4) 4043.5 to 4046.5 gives 10.6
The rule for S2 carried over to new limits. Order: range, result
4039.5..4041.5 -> 10.2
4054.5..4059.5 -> 12.4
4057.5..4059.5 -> 13.6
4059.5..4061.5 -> 13.3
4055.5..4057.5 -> 11.3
